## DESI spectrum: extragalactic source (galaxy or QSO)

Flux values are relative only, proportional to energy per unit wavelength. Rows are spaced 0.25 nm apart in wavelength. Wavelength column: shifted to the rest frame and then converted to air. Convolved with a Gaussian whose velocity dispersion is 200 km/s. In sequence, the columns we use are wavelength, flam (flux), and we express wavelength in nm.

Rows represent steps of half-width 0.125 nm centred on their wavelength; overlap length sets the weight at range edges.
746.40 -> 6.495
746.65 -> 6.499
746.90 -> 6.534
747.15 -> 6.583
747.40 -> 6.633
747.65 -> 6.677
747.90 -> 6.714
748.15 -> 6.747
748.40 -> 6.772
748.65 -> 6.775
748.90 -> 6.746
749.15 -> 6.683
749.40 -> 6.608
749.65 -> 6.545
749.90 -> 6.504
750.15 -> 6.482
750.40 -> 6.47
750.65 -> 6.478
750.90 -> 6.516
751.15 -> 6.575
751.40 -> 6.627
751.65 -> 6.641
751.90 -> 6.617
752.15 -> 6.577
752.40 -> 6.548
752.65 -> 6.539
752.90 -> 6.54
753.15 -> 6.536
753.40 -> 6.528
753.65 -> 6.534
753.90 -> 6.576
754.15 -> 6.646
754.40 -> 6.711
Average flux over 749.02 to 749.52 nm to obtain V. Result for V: 6.65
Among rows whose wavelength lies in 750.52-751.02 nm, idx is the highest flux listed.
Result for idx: 6.516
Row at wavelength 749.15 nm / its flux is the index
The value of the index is 6.683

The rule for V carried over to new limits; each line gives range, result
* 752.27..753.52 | 6.54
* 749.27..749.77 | 6.58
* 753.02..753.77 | 6.53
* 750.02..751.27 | 6.5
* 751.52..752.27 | 6.61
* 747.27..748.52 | 6.71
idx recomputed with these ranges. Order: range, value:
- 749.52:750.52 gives 6.545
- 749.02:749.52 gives 6.683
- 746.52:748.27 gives 6.747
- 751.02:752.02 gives 6.641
